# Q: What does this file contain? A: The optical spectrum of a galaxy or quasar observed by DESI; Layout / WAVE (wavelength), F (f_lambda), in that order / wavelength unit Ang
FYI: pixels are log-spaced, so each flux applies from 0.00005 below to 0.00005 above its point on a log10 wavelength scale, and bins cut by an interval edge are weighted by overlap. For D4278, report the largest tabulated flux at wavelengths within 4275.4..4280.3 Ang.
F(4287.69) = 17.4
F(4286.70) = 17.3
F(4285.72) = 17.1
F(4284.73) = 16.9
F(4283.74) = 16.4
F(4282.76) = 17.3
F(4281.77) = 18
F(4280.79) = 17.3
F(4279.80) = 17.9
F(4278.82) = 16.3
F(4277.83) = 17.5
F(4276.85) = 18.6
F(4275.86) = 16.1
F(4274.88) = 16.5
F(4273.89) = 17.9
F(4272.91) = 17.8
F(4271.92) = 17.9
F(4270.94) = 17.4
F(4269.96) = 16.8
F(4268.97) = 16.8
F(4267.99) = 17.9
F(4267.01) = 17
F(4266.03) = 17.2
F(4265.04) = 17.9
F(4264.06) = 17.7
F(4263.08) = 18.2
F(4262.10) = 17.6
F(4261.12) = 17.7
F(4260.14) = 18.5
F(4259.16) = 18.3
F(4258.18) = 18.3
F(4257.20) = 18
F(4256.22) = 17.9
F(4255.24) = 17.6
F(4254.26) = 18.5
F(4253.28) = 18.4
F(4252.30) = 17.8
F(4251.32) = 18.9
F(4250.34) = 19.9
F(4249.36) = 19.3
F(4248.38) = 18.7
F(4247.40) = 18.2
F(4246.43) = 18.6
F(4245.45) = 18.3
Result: 18.6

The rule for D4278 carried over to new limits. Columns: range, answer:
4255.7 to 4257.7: 18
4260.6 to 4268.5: 18.2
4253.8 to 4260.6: 18.5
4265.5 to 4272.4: 17.9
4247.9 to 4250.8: 19.9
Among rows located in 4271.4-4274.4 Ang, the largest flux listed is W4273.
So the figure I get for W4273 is 17.9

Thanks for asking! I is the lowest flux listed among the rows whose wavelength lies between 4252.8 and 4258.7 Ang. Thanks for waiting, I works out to 17.6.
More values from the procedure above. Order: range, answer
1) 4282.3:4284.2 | 16.4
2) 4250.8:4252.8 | 17.8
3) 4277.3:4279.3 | 16.3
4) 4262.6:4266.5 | 17.2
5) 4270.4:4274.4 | 17.4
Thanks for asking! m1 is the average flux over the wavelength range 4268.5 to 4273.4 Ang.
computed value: 17.3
